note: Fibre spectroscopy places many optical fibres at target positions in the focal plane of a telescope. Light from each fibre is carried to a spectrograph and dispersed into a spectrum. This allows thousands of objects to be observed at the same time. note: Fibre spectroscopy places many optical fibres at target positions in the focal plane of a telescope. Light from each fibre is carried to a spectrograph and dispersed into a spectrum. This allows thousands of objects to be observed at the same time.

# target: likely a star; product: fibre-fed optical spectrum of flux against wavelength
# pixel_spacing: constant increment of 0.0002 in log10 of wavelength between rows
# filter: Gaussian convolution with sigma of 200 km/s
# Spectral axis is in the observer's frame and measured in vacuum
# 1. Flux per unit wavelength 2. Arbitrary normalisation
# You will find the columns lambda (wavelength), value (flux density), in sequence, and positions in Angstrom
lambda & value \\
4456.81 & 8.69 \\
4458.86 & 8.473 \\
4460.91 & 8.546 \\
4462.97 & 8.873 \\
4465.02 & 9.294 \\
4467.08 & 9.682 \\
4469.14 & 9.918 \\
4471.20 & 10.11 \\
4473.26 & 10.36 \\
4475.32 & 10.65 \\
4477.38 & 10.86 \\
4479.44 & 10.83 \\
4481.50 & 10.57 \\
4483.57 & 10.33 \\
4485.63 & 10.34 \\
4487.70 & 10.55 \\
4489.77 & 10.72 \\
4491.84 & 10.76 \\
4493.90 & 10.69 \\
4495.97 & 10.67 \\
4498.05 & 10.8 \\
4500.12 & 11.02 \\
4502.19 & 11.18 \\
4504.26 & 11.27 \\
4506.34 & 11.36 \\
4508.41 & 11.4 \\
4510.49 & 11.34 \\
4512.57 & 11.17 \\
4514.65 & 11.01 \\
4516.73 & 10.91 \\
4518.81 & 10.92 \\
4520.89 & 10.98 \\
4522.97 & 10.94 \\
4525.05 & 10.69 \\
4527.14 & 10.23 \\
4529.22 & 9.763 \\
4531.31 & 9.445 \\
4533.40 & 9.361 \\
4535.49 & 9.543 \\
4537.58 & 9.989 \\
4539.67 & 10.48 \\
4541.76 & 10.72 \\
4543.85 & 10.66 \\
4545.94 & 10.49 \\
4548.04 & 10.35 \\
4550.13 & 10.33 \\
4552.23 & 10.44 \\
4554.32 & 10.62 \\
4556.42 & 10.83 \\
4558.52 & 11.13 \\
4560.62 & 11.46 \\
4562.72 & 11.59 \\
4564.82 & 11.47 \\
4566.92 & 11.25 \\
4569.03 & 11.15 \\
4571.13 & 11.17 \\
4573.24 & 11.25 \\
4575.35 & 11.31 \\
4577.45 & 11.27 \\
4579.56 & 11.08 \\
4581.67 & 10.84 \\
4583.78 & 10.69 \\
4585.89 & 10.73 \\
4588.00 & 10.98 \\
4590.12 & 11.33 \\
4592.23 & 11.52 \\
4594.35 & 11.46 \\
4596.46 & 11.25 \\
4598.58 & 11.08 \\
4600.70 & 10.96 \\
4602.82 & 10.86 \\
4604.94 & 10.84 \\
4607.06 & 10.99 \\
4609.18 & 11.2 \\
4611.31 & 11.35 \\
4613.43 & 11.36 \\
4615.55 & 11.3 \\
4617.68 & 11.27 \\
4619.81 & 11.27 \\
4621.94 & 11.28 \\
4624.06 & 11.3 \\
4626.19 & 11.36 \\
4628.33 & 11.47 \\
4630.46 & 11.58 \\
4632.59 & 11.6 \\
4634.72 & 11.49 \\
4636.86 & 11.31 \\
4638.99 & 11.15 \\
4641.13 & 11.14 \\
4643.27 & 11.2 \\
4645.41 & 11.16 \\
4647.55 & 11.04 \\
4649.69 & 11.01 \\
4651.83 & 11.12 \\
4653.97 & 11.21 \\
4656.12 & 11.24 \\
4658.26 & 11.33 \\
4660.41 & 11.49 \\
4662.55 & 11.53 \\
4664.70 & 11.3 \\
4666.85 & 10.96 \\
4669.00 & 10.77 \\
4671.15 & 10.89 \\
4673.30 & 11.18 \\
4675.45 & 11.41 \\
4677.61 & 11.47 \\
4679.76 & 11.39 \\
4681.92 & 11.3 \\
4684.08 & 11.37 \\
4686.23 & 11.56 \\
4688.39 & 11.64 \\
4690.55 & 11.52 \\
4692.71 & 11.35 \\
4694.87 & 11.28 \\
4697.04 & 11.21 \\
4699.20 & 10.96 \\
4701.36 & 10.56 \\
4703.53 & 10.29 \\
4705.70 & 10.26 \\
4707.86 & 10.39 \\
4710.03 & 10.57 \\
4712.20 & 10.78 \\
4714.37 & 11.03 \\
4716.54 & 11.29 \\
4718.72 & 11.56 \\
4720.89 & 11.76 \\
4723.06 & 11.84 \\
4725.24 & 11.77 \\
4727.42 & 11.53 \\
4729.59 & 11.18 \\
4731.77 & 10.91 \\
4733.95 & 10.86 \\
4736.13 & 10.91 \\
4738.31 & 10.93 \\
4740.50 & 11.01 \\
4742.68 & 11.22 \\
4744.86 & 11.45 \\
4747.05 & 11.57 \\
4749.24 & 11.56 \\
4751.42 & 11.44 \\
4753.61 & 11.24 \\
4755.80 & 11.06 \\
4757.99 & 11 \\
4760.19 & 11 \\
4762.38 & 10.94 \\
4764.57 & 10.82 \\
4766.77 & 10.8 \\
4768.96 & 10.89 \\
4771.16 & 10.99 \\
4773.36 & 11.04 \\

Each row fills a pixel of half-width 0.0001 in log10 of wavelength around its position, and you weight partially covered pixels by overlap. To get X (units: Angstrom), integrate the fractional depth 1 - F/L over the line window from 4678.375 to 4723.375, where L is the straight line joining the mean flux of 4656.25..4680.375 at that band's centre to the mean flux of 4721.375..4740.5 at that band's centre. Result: 0.5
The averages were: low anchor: 11.2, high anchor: 11.2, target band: 11.1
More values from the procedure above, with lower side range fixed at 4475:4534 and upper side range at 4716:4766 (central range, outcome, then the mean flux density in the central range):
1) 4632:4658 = -0.4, 11.2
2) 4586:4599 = -0.4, 11.2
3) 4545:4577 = -0.4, 11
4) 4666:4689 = -0.3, 11.3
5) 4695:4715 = 0.9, 10.7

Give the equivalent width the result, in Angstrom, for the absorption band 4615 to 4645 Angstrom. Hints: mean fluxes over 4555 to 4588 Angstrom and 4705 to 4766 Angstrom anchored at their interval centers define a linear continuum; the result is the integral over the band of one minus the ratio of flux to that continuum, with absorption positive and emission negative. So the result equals -0.5 Angstrom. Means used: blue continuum 11.1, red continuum 11.1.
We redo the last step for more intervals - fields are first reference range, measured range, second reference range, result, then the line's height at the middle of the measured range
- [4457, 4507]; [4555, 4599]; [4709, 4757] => -2.2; 10.7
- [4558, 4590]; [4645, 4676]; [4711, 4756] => 0.2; 11.2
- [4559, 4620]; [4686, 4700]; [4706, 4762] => -0.2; 11.2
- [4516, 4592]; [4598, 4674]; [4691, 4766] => -2.1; 10.9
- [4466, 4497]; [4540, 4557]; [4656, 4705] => 0.3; 10.7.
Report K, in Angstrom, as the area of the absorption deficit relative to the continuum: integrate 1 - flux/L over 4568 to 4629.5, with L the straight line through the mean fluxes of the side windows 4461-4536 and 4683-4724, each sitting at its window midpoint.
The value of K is -2.1 Angstrom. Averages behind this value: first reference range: 10.5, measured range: 11.2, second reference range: 11.1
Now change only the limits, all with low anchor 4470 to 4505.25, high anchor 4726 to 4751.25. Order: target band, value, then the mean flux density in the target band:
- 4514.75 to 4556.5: 1.5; 10.4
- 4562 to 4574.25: -0.5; 11.3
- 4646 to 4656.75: -0.1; 11.1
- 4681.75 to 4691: -0.3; 11.5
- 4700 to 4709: 0.6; 10.4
